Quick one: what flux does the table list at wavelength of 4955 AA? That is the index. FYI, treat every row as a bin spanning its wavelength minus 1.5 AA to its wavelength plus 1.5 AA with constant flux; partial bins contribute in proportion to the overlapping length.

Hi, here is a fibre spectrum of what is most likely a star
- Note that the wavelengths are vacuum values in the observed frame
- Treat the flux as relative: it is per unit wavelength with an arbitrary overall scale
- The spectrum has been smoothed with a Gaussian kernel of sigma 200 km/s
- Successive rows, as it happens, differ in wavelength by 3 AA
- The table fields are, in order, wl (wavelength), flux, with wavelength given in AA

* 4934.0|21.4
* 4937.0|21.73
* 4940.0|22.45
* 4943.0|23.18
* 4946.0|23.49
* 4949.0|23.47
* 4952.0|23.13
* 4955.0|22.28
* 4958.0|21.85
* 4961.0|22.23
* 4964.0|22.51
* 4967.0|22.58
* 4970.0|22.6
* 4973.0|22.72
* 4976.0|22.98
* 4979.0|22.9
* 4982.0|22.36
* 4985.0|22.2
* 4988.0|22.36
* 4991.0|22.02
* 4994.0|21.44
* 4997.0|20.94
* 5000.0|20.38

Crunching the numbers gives 22.28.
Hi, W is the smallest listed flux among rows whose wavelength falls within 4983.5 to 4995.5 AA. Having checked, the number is 21.44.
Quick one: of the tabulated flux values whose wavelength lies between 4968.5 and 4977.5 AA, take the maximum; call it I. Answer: 22.98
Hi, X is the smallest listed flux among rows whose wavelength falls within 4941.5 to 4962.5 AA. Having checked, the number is 21.85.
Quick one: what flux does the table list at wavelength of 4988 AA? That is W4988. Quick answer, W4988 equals 22.36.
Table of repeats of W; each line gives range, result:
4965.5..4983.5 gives 22.36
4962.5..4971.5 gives 22.51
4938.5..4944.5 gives 22.45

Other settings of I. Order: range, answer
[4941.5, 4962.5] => 23.49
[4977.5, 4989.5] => 22.9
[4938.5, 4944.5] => 23.18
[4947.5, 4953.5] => 23.47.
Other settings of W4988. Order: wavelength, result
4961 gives 22.23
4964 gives 22.51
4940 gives 22.45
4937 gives 21.73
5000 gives 20.38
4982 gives 22.36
